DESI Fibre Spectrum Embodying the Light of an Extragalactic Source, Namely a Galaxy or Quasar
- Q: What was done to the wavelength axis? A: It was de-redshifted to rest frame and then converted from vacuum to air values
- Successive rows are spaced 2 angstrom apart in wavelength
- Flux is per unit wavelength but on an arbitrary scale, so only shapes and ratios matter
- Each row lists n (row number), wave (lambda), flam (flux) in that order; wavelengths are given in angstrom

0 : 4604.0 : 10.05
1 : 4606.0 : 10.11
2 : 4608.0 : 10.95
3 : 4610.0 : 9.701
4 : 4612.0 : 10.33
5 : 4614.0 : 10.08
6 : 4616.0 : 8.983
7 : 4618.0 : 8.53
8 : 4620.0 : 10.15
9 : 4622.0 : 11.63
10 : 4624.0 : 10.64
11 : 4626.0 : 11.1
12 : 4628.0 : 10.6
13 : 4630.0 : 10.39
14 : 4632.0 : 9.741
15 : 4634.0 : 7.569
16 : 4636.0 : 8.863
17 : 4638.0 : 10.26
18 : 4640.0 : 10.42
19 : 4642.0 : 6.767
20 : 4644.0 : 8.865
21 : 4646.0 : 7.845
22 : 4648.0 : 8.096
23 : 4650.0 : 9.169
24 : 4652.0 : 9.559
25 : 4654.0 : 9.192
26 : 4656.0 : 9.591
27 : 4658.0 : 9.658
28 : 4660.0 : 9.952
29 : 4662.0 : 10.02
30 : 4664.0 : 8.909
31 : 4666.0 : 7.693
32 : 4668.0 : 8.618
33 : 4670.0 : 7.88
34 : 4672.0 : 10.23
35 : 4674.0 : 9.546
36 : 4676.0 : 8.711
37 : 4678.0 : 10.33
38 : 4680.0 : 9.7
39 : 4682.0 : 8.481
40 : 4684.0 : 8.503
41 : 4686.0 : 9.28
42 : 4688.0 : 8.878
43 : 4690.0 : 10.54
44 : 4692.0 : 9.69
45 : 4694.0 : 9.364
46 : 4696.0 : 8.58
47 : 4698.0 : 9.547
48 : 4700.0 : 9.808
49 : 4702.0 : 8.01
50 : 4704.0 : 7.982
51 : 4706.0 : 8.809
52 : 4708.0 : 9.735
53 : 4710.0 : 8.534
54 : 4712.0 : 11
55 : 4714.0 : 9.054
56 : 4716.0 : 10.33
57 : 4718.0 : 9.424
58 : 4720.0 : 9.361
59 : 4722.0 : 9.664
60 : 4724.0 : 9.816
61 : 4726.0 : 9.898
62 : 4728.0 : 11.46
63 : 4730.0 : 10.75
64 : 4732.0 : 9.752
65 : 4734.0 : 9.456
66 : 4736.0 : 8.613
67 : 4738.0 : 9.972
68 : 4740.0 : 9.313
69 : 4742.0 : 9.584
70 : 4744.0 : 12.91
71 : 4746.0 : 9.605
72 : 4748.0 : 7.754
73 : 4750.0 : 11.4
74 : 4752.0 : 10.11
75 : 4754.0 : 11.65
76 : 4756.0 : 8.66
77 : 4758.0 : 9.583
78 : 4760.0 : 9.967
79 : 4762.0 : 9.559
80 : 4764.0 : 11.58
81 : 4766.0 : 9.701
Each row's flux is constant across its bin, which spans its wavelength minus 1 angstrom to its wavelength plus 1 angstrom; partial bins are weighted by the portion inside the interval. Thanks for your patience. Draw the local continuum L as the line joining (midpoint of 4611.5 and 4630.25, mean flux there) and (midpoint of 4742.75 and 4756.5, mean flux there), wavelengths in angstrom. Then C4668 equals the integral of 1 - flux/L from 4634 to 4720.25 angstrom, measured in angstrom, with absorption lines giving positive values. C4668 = 9.4 angstrom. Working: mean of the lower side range 10.2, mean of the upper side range 10.3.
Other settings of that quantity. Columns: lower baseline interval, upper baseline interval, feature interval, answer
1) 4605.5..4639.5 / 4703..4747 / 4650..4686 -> 2.5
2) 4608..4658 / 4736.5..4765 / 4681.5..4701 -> 1.0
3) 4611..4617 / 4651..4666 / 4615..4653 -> 0.8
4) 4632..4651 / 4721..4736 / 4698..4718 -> 0.9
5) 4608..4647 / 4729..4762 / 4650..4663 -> 0.1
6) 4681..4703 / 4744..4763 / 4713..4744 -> -0.7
